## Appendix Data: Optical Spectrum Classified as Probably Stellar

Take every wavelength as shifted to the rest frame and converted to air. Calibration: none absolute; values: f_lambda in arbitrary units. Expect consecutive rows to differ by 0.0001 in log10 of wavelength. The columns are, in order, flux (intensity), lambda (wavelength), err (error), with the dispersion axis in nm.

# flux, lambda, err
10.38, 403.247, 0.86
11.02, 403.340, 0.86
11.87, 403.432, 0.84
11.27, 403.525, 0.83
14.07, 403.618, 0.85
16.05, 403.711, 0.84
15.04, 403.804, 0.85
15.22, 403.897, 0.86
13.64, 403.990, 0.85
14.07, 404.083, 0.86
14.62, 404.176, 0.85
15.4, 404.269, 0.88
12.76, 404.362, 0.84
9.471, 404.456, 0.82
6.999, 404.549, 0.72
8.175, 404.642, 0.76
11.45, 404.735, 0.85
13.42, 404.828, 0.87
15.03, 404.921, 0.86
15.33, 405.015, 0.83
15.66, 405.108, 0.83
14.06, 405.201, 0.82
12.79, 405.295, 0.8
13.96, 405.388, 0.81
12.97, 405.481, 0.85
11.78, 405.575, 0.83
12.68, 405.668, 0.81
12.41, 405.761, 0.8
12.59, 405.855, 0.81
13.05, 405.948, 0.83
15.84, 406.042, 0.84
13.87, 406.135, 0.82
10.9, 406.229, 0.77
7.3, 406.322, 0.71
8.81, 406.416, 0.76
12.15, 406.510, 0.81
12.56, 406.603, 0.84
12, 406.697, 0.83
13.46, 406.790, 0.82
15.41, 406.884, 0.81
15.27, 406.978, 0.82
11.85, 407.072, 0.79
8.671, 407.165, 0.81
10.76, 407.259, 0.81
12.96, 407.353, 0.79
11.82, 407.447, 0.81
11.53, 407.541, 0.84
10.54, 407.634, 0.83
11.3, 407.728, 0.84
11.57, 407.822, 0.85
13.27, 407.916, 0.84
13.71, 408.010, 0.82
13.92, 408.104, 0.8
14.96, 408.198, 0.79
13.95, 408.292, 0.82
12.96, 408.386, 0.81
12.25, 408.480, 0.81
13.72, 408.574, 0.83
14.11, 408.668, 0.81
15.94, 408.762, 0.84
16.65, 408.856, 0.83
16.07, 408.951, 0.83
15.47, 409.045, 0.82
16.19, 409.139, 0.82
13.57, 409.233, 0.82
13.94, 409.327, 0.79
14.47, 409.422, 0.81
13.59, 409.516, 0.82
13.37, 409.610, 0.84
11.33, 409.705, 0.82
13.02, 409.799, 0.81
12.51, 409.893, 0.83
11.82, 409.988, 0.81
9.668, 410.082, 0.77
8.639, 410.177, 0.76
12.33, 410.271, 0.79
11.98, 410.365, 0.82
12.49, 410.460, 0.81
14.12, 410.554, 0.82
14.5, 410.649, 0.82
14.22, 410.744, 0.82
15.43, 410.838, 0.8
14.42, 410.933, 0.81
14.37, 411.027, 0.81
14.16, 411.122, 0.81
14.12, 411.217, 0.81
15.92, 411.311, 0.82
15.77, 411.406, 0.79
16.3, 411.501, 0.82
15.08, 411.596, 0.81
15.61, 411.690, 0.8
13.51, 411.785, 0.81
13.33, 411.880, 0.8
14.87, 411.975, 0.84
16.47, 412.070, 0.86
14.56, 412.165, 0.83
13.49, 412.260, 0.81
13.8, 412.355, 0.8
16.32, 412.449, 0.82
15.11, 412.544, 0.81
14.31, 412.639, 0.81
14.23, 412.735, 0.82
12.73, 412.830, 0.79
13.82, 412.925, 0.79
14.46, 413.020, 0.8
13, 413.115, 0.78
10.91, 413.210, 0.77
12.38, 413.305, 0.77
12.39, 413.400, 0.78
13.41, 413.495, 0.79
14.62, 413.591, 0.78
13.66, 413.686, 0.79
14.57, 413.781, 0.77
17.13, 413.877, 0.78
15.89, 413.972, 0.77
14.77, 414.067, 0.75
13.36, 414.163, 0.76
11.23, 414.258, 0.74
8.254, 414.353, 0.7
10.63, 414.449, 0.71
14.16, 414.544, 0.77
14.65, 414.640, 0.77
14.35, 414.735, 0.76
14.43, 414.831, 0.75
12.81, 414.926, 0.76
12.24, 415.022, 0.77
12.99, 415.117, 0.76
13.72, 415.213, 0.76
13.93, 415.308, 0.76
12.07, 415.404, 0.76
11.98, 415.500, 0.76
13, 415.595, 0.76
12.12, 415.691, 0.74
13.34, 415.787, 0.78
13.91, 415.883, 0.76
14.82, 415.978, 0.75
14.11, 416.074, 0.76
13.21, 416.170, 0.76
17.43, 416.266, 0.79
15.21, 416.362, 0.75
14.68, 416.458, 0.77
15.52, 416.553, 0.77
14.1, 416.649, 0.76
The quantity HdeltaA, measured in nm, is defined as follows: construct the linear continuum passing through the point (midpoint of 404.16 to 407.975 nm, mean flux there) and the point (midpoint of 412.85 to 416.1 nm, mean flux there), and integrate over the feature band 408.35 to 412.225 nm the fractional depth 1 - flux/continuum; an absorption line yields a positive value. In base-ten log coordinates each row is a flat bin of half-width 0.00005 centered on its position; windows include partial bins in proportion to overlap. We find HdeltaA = -0.35 nm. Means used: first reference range 12.3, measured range 14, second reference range 13.3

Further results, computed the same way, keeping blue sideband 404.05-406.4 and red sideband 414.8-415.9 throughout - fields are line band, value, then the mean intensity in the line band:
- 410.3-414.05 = -0.41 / 14.3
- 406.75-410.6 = -0.09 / 13.1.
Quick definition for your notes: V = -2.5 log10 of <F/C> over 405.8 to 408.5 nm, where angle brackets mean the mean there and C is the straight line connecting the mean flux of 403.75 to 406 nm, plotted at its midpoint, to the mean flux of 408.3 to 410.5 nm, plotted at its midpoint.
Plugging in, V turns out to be 0.07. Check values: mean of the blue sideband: 13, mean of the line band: 12.4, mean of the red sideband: 13.3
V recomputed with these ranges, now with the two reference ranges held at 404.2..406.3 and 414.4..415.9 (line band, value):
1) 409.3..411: 0.00 mag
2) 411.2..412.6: -0.15 mag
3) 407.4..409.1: -0.06 mag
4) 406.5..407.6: 0.04 mag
